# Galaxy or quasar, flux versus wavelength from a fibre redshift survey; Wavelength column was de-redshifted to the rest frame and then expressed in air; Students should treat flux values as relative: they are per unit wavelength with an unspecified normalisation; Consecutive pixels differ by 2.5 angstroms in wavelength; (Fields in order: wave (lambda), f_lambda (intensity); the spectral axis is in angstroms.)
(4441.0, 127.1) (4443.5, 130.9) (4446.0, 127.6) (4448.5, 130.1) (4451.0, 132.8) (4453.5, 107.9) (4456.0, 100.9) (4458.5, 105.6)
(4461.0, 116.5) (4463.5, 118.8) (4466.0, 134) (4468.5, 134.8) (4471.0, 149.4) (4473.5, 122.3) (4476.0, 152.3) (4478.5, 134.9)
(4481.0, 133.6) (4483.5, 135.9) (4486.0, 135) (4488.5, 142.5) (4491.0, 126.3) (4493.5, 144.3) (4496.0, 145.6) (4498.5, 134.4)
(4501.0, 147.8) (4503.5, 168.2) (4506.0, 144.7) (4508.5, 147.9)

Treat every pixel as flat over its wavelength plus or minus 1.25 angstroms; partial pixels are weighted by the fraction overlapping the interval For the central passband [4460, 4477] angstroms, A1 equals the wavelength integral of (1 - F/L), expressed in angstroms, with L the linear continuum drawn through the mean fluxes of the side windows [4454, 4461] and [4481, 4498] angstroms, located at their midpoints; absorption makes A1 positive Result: -2.2 angstroms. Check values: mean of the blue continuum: 106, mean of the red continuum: 138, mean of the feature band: 133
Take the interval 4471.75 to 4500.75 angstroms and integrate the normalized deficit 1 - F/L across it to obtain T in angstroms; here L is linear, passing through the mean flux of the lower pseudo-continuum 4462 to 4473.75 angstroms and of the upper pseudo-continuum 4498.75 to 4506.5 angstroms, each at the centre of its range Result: 1.0 angstroms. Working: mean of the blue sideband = 132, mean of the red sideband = 152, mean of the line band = 138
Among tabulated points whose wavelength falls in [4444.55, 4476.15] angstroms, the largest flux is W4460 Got 152.3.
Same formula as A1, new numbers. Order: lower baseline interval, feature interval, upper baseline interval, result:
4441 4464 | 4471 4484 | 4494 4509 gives -0.3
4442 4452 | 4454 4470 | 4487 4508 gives 1.9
